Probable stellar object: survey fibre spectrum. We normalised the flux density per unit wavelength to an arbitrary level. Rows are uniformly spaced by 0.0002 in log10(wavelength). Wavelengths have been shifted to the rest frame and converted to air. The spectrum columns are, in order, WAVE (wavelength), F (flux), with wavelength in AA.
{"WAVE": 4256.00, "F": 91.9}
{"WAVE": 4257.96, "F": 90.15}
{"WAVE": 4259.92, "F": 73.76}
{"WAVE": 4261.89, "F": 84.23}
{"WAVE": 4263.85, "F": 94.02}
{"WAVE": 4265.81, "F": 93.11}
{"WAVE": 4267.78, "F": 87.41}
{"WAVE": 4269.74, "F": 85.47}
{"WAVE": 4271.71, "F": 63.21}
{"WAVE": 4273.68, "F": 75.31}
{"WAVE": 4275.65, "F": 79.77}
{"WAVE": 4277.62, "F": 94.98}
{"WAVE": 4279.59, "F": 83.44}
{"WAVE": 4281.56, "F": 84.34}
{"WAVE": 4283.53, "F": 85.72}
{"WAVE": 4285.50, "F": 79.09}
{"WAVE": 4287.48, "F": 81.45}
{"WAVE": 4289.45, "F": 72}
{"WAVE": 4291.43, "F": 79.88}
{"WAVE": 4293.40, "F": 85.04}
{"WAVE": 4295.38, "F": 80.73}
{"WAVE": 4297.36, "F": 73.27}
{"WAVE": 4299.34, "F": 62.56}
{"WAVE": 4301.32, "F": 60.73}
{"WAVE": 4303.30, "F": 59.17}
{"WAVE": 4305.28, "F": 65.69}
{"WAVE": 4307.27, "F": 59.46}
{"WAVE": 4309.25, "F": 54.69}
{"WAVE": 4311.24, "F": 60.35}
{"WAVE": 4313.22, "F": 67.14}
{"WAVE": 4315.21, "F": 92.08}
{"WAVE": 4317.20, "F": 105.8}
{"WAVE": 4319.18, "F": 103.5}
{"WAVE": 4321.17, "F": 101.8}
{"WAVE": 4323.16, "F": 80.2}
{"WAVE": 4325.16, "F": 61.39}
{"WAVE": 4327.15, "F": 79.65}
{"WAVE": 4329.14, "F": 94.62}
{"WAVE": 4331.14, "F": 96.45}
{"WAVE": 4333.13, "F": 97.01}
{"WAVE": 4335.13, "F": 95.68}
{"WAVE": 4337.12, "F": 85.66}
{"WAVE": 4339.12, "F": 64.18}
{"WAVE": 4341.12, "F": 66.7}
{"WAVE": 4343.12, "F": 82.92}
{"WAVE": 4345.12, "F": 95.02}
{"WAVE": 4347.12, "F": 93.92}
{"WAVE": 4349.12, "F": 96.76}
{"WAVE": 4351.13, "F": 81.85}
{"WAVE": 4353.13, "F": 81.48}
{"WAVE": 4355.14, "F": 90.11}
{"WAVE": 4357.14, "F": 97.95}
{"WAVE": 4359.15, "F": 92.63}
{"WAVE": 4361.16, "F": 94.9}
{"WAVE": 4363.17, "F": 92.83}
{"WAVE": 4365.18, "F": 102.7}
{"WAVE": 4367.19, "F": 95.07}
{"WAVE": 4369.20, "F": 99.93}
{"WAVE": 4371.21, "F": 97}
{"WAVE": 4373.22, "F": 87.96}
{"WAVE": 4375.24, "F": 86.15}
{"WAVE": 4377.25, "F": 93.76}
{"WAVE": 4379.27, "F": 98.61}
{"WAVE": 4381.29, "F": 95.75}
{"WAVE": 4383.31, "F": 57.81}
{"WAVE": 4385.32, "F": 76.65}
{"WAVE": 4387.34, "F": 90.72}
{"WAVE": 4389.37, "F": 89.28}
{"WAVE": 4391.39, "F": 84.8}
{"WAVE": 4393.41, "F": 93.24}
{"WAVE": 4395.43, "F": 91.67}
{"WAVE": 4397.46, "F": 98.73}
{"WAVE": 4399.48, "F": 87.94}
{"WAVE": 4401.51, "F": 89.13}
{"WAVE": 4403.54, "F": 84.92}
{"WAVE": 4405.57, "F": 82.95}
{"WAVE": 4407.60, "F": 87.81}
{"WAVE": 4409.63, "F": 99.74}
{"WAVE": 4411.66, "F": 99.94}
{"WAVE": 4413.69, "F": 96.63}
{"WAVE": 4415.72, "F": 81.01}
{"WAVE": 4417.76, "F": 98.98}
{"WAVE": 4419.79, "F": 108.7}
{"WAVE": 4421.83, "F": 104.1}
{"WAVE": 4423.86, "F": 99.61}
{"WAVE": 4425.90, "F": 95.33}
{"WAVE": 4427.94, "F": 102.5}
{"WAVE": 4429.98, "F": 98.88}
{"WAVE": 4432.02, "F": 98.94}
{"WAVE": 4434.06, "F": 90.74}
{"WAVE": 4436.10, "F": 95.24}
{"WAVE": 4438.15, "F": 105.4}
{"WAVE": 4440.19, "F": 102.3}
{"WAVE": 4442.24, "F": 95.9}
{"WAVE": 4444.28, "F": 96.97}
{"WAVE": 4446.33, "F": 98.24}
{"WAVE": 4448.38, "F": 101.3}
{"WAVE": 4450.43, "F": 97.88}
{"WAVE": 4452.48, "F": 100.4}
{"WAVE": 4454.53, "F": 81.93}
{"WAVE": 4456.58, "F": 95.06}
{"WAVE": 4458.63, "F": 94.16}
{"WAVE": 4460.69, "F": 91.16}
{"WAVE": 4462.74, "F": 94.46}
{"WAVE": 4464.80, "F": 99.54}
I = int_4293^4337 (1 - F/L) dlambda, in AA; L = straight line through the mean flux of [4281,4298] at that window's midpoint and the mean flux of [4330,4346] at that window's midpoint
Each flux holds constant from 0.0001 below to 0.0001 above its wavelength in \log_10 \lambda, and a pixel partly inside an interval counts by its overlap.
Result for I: 2.2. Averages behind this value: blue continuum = 80.2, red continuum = 85.4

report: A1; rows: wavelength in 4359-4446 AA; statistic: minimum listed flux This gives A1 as 57.81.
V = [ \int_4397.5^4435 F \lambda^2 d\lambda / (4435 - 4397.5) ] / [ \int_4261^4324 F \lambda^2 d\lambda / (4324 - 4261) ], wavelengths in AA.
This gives 1.3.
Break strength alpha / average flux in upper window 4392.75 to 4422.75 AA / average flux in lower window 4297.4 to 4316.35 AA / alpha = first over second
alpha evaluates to 1.43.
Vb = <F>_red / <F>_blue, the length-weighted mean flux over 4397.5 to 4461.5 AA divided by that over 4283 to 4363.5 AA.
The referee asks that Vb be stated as 1.17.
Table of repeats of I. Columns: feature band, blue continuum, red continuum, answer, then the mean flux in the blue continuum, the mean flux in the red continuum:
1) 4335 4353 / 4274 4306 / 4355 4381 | 1.05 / 76.8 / 94.8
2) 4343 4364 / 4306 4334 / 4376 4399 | -1.49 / 82.2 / 88.3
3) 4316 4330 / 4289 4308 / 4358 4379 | -2.00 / 69.9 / 94.5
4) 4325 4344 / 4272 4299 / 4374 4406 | 0.09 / 80.2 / 87.7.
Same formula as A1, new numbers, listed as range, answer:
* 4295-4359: 54.69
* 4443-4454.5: 96.97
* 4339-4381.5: 64.18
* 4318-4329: 61.39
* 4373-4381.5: 86.15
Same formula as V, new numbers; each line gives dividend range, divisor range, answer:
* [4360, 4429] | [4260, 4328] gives 1.23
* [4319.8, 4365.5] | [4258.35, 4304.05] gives 1.14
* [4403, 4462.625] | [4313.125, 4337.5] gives 1.12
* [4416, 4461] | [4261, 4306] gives 1.33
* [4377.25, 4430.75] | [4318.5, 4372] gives 1.06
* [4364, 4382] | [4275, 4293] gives 1.20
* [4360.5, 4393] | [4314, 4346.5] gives 1.05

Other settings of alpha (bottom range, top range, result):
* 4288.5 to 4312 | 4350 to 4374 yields 1.37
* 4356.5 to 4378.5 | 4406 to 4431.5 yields 1.03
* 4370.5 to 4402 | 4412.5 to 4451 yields 1.11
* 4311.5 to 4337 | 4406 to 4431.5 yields 1.10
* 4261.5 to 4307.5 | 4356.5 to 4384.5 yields 1.18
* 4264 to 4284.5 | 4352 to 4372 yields 1.13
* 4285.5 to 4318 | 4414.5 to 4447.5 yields 1.36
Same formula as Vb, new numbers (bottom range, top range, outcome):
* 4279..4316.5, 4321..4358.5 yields 1.18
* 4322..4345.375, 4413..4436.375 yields 1.18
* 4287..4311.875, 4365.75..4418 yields 1.31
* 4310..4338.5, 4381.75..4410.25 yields 1.00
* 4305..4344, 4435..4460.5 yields 1.20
